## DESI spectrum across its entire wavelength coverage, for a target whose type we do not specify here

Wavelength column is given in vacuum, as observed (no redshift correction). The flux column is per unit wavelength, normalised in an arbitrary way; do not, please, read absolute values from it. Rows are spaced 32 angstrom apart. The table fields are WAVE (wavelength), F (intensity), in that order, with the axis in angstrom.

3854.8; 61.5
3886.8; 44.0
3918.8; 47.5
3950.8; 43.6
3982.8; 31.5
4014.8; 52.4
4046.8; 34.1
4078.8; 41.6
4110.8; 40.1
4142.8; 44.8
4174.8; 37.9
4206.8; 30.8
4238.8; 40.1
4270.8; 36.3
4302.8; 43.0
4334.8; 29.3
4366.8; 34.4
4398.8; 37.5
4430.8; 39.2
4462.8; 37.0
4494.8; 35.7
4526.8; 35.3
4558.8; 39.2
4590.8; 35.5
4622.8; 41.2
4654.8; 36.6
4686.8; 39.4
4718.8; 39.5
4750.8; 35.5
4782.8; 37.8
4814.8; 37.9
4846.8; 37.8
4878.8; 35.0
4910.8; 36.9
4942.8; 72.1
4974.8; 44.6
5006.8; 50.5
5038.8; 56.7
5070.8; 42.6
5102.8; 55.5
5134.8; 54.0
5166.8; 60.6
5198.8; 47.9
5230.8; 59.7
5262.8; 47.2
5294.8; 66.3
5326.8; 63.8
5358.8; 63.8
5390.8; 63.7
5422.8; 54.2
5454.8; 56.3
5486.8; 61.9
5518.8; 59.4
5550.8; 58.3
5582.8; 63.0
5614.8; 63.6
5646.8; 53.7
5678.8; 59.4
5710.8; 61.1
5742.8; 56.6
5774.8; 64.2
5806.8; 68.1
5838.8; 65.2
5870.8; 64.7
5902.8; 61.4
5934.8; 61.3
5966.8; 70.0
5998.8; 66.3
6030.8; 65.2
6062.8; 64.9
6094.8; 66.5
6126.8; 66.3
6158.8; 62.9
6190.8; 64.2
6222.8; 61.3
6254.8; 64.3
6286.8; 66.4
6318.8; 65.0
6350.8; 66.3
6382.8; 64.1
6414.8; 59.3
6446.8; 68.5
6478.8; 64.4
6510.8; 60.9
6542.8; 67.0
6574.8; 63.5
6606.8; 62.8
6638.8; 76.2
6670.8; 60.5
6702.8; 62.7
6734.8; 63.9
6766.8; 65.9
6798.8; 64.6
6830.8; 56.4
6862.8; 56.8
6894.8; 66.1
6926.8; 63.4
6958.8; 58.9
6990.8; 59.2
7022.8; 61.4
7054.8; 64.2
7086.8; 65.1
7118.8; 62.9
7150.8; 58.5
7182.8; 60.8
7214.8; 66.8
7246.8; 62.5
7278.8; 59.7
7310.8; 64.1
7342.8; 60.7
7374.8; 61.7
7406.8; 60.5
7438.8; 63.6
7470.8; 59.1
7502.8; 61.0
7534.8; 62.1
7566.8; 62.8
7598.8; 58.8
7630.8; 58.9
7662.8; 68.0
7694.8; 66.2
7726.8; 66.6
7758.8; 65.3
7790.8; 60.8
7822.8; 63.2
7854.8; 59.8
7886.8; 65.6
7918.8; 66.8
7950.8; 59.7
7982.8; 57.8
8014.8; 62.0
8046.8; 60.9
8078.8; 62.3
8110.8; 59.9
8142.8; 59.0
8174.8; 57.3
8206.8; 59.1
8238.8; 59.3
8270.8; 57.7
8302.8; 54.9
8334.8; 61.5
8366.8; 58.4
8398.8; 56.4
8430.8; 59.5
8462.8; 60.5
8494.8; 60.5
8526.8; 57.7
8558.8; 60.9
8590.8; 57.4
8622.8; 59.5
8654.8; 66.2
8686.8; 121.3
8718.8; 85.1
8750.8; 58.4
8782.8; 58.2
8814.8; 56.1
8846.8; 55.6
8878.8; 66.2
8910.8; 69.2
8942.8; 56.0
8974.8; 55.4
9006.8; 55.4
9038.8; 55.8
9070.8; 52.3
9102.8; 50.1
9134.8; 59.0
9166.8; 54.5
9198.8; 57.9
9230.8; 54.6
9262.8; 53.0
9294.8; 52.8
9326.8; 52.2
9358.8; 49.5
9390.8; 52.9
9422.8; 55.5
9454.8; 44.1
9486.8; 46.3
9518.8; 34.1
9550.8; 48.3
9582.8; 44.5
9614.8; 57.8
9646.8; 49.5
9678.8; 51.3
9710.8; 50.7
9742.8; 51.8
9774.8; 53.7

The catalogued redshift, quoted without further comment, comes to 0.32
